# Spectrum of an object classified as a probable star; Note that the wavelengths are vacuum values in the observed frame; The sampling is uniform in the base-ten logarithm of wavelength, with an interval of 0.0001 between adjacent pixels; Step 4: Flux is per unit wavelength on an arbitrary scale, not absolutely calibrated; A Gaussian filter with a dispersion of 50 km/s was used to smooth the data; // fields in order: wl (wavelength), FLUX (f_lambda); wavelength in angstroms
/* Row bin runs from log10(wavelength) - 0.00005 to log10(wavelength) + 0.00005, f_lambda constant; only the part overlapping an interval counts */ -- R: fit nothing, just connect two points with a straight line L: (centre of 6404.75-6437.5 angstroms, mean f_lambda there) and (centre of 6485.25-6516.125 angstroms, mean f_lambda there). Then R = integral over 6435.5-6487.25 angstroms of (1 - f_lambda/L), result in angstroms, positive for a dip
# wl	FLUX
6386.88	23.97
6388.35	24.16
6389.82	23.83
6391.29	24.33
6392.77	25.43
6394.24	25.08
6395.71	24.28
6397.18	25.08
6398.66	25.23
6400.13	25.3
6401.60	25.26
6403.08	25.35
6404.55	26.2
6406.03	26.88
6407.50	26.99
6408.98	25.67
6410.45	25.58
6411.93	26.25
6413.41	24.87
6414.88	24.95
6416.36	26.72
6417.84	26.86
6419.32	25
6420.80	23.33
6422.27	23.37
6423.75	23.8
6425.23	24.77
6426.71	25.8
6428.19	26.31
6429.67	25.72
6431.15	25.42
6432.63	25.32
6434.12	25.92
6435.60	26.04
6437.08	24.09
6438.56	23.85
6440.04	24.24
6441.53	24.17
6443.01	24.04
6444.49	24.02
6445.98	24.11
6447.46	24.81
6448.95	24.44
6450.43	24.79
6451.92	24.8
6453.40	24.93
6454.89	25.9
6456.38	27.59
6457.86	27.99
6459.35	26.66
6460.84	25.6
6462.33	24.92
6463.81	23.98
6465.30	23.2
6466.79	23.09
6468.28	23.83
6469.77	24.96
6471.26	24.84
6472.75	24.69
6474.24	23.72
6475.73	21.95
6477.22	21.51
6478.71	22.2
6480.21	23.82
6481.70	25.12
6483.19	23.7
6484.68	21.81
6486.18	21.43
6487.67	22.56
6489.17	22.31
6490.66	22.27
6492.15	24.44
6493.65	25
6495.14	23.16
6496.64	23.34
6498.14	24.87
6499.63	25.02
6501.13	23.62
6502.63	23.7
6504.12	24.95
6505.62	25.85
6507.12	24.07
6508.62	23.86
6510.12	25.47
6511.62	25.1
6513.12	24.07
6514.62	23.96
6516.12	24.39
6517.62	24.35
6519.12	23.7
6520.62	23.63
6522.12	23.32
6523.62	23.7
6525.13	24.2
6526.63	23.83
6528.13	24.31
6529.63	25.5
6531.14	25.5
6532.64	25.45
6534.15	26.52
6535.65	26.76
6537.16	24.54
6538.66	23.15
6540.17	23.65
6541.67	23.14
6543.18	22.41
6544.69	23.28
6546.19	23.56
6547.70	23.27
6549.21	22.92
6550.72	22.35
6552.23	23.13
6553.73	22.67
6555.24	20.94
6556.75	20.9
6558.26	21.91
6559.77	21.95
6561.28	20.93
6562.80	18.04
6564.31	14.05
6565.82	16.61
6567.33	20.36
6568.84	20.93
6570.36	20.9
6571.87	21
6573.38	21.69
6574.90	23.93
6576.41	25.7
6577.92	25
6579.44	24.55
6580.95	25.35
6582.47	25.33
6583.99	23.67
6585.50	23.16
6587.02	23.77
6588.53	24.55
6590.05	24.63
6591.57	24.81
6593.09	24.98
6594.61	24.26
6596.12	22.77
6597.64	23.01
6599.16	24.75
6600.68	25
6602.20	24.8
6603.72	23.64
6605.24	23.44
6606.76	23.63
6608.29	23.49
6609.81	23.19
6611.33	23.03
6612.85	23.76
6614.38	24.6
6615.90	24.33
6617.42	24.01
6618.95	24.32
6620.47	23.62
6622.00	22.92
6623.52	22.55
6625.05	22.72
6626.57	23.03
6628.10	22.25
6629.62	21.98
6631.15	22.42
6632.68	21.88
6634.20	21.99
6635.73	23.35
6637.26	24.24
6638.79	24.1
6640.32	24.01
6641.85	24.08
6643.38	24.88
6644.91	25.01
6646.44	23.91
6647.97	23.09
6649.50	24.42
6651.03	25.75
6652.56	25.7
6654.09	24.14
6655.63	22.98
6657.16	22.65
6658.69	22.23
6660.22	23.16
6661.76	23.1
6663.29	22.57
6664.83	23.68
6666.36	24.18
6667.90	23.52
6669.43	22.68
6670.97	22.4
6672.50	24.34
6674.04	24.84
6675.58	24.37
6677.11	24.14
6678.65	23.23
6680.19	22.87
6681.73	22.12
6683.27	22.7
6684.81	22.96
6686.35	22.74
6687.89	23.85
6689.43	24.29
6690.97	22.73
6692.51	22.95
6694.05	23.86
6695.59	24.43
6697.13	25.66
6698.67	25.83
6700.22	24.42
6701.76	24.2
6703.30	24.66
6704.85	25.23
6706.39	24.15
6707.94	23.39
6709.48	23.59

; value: 0.9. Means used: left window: 25.5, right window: 23.9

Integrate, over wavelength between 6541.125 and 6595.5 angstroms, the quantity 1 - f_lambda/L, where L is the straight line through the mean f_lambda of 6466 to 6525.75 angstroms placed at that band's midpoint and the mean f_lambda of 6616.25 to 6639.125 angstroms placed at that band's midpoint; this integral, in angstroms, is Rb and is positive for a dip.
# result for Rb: 2.0 angstroms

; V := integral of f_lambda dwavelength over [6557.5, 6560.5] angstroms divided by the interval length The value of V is 21.9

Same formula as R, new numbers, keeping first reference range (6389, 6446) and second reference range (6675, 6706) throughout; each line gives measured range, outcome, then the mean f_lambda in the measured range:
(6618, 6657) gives 0.9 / 23.6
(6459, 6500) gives 1.9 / 23.7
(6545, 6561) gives 1.4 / 22.4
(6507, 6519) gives 0.1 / 24.4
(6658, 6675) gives 0.4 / 23.3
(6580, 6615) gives 0.3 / 24.1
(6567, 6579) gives 0.9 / 22.6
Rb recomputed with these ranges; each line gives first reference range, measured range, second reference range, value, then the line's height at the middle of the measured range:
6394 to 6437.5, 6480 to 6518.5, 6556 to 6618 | 0.4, 24.2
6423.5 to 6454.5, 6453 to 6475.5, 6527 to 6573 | -0.6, 24.3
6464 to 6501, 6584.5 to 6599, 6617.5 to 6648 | -0.4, 23.4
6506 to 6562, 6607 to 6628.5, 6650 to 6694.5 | 0.1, 23.6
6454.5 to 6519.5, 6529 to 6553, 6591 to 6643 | -0.2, 23.9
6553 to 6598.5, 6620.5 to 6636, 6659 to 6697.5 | 0.3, 23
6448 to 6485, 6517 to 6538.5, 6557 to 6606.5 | -1.0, 23.6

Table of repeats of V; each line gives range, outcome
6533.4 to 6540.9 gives 24.9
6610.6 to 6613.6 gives 23.4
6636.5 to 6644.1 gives 24.2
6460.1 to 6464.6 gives 24.8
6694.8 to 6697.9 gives 25.1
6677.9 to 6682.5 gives 22.7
